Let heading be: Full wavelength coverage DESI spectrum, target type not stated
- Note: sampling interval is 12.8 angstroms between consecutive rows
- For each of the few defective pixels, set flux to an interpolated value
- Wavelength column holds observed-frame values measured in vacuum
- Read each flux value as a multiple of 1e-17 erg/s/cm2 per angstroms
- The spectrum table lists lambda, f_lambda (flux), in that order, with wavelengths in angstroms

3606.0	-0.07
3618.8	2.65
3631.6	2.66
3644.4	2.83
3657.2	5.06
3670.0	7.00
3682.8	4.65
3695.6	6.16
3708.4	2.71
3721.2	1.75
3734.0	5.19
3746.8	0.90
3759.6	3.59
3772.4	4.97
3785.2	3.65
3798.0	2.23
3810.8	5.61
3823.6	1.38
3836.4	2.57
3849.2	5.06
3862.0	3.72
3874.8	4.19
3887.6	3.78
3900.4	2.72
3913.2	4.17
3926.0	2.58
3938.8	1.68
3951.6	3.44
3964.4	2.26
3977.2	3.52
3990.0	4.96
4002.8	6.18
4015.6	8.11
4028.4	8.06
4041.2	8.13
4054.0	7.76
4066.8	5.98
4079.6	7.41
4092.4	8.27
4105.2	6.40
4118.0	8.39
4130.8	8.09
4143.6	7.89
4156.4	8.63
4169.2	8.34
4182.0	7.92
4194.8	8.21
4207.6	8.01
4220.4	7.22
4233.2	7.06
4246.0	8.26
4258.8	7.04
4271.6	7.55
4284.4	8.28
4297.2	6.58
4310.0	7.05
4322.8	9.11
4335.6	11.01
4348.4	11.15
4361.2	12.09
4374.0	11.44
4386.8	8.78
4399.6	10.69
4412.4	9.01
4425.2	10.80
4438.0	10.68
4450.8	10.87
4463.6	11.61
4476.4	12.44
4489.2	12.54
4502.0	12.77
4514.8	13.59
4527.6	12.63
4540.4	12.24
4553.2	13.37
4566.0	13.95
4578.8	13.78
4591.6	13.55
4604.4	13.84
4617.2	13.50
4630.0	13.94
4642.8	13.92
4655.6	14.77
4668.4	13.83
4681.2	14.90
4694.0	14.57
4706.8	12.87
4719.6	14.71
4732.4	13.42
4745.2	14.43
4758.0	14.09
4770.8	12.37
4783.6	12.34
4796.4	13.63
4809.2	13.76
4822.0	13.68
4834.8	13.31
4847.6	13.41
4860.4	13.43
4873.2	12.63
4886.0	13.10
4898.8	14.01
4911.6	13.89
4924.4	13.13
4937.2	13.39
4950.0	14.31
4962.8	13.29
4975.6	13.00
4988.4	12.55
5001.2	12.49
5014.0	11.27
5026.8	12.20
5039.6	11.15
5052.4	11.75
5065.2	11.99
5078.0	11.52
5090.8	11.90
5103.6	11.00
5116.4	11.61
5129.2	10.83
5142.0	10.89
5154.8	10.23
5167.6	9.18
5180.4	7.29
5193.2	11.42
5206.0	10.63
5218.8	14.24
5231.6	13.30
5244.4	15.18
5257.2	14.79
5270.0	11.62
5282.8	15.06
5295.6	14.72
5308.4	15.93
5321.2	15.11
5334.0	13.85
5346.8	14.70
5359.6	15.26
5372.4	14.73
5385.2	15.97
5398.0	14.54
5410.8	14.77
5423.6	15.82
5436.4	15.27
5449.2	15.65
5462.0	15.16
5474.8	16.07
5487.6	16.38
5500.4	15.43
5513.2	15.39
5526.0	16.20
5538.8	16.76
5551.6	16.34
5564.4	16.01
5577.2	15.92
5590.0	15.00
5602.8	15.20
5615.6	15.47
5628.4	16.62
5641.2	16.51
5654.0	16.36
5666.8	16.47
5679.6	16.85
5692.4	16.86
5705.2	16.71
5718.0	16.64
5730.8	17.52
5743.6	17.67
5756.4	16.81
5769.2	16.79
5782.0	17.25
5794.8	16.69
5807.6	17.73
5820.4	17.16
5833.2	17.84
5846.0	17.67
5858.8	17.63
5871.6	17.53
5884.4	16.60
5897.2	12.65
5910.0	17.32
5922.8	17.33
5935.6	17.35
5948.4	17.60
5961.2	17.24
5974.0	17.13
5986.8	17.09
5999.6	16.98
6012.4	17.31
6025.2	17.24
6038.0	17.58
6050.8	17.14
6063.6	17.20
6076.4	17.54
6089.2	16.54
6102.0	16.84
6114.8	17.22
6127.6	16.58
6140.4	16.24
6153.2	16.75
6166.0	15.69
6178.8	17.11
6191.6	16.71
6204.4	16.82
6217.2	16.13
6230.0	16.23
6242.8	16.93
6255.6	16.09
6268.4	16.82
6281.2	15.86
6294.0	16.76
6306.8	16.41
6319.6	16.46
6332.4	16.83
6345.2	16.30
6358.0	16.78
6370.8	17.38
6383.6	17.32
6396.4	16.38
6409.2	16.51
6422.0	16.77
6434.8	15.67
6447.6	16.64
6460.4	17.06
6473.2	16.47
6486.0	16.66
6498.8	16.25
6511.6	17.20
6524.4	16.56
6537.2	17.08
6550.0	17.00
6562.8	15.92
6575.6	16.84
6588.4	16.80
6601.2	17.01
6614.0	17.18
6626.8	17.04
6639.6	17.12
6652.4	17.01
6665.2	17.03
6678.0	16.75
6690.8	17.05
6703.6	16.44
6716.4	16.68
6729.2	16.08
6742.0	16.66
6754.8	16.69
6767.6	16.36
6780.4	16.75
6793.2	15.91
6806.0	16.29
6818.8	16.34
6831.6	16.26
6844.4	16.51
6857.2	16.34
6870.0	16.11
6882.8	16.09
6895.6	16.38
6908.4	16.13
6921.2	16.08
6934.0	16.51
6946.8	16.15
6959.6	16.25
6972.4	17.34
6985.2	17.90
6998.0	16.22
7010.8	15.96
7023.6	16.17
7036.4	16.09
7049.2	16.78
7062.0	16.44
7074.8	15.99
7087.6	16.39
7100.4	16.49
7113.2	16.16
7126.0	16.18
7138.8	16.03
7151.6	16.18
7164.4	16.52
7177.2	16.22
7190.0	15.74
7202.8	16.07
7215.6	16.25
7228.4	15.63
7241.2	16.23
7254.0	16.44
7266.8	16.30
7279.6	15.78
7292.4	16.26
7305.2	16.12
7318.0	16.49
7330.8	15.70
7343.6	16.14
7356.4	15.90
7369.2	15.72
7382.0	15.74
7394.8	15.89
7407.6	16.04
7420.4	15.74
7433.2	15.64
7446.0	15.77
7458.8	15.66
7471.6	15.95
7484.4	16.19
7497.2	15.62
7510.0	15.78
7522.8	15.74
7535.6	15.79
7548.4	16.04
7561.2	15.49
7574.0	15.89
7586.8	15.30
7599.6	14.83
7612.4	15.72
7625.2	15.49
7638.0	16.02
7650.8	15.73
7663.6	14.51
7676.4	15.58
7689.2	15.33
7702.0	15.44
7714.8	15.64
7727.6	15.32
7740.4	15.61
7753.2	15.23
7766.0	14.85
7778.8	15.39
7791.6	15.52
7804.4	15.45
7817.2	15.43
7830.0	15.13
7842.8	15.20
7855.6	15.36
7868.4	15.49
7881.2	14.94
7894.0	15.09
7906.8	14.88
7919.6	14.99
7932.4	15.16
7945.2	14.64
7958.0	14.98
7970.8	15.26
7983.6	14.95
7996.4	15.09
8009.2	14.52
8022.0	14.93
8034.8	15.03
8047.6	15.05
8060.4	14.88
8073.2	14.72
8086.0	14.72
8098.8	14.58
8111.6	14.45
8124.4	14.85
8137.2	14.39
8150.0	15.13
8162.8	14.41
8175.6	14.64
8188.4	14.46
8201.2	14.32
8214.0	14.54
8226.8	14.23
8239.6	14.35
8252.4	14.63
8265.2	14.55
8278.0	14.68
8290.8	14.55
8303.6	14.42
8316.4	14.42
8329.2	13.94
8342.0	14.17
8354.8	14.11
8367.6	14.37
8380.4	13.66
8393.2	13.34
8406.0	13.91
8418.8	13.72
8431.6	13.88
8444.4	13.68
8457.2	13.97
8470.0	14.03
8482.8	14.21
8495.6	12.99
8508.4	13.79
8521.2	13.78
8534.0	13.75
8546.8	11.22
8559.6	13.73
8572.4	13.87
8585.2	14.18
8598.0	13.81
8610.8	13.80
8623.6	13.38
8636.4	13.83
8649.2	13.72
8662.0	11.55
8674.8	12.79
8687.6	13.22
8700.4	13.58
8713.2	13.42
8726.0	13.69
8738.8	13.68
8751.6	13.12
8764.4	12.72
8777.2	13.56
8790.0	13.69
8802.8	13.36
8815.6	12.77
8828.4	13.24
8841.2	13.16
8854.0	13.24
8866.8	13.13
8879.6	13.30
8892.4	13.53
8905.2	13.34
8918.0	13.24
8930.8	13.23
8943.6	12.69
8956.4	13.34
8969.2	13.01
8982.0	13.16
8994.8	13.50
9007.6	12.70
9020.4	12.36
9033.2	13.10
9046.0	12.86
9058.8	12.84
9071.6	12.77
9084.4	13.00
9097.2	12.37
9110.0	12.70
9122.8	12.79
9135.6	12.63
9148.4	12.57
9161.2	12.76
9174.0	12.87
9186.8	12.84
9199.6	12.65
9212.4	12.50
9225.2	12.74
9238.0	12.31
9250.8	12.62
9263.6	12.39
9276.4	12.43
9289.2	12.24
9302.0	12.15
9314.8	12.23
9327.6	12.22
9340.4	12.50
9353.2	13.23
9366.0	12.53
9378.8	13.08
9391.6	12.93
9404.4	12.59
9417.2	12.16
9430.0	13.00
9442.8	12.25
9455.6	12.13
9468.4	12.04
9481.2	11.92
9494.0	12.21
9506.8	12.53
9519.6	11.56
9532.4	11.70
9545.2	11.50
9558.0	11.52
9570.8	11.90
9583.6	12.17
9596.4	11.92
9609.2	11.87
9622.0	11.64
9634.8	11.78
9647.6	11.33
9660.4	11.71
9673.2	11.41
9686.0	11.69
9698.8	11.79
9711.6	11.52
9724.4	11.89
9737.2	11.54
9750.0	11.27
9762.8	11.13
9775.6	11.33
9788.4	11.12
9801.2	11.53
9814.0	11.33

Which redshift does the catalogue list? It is 0.00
